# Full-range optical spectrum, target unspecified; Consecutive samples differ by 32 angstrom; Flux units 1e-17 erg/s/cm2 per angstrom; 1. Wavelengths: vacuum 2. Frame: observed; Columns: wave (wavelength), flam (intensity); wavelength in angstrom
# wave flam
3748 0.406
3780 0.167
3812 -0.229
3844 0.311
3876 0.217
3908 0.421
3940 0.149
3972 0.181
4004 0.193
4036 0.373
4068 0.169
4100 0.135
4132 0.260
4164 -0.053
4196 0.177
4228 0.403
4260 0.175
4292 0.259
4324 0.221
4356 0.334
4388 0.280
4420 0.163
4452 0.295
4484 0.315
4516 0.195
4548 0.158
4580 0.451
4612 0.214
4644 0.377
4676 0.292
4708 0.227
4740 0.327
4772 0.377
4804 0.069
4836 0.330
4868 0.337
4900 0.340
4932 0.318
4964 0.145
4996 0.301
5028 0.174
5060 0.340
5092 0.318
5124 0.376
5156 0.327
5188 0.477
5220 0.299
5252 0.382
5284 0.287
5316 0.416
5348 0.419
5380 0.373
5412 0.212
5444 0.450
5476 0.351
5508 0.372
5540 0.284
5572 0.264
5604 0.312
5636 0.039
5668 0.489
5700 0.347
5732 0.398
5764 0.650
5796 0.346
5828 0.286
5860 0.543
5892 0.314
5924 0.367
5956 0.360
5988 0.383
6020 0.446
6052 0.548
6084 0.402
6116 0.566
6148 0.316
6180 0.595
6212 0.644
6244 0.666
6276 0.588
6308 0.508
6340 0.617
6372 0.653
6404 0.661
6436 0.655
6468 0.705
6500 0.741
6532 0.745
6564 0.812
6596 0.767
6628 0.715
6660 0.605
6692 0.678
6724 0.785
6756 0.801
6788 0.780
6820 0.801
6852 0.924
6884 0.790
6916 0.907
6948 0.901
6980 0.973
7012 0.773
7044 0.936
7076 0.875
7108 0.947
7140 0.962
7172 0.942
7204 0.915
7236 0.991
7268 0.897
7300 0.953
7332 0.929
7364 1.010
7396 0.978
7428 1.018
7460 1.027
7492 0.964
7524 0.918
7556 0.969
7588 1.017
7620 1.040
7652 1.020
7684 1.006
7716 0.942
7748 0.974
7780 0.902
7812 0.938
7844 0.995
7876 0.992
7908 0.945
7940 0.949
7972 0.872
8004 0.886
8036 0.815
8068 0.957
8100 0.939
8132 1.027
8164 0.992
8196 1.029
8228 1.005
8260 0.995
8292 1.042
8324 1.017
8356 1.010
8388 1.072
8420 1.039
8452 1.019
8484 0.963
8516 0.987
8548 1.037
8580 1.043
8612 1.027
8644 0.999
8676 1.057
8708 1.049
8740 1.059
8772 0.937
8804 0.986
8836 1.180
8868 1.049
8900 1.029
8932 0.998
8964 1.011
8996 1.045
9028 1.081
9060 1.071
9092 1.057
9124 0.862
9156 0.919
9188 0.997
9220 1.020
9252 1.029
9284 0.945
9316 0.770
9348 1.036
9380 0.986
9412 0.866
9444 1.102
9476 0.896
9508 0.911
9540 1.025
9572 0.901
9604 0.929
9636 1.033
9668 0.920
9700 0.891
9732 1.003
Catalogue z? 0.55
